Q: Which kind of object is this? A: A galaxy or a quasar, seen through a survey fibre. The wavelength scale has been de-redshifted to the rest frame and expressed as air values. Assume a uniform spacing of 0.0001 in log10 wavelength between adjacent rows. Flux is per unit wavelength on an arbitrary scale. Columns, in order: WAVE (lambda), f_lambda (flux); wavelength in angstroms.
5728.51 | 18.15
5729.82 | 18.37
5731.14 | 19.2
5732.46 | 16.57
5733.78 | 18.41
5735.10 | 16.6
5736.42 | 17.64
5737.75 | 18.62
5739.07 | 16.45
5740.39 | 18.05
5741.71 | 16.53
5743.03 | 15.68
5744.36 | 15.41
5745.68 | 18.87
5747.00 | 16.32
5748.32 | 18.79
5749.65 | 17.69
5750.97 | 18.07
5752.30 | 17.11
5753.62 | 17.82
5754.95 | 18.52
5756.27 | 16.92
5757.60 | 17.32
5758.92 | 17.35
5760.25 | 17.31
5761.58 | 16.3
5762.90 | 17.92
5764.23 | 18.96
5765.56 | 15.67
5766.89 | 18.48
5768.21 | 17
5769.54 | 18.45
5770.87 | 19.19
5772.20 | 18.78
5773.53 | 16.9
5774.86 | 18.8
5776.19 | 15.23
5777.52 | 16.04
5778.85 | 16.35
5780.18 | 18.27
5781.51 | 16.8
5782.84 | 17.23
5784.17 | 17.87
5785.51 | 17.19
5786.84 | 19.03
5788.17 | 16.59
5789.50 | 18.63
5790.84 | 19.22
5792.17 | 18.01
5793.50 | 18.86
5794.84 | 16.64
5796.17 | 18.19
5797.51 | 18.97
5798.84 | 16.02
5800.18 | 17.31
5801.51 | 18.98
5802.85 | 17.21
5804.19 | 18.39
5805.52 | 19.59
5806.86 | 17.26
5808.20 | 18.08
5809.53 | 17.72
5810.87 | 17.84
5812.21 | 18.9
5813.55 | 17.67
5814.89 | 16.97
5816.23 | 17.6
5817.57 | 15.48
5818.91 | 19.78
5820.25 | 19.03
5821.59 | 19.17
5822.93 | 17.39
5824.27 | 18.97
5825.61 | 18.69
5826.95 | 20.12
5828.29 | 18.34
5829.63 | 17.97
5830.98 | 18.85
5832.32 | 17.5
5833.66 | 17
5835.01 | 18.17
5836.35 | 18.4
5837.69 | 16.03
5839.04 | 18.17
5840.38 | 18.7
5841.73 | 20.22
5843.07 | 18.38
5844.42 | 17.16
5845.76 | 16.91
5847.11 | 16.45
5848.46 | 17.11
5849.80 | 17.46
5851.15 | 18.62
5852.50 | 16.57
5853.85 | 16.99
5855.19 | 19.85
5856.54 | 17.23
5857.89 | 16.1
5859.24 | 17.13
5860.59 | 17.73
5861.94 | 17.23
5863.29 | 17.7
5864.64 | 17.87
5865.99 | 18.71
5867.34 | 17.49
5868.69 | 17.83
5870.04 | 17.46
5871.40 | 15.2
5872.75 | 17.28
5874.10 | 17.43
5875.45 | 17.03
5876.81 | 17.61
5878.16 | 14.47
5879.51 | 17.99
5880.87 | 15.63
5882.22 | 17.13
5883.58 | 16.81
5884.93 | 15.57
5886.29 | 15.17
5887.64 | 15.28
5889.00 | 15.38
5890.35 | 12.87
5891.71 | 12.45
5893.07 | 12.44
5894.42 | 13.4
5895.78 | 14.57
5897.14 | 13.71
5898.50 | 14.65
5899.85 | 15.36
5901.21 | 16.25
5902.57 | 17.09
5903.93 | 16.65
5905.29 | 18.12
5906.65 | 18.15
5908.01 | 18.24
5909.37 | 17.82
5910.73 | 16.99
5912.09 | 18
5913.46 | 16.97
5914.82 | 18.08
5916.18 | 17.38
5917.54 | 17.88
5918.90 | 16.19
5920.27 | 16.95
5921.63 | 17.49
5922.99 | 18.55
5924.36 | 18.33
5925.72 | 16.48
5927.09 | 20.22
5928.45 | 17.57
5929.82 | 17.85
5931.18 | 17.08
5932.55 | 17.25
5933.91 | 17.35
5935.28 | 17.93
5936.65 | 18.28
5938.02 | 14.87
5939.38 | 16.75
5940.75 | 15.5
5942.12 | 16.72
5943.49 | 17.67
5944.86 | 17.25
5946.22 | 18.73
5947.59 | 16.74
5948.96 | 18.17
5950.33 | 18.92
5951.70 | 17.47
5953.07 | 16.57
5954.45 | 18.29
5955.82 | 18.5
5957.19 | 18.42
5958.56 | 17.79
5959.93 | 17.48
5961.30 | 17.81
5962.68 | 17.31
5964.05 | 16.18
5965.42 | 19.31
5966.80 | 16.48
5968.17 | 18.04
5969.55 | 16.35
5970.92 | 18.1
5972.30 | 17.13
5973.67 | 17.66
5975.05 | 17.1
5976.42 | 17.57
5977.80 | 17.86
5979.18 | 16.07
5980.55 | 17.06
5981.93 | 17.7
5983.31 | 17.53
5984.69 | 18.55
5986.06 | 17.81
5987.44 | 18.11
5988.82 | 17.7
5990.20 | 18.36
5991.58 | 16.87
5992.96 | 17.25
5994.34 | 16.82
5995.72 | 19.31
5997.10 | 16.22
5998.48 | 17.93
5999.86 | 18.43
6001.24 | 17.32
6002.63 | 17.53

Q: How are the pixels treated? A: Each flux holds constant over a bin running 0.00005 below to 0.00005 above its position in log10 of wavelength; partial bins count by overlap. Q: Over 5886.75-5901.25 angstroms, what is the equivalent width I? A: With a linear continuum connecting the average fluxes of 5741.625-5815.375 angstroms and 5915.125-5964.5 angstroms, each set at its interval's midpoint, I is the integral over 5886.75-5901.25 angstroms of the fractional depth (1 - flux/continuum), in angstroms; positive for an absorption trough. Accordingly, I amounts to 2.8 angstroms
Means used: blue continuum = 17.6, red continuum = 17.5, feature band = 14.1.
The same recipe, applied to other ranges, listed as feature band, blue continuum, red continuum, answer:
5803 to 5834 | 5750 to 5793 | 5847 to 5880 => -1.29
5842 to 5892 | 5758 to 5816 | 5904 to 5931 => 2.45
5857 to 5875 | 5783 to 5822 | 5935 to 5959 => 0.45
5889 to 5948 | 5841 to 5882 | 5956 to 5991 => 2.62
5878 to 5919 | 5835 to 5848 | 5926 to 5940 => 3.66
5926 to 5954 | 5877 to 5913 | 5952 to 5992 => -0.99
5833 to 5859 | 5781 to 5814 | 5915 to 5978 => 0.22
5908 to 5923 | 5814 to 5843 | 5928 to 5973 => 0.17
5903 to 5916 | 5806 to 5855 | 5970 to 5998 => 0.07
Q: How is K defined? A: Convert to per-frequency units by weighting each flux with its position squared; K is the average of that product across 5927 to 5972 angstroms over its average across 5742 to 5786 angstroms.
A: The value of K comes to 1.1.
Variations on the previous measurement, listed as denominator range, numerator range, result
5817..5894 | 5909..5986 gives 1.05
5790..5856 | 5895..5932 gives 0.98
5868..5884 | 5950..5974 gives 1.08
